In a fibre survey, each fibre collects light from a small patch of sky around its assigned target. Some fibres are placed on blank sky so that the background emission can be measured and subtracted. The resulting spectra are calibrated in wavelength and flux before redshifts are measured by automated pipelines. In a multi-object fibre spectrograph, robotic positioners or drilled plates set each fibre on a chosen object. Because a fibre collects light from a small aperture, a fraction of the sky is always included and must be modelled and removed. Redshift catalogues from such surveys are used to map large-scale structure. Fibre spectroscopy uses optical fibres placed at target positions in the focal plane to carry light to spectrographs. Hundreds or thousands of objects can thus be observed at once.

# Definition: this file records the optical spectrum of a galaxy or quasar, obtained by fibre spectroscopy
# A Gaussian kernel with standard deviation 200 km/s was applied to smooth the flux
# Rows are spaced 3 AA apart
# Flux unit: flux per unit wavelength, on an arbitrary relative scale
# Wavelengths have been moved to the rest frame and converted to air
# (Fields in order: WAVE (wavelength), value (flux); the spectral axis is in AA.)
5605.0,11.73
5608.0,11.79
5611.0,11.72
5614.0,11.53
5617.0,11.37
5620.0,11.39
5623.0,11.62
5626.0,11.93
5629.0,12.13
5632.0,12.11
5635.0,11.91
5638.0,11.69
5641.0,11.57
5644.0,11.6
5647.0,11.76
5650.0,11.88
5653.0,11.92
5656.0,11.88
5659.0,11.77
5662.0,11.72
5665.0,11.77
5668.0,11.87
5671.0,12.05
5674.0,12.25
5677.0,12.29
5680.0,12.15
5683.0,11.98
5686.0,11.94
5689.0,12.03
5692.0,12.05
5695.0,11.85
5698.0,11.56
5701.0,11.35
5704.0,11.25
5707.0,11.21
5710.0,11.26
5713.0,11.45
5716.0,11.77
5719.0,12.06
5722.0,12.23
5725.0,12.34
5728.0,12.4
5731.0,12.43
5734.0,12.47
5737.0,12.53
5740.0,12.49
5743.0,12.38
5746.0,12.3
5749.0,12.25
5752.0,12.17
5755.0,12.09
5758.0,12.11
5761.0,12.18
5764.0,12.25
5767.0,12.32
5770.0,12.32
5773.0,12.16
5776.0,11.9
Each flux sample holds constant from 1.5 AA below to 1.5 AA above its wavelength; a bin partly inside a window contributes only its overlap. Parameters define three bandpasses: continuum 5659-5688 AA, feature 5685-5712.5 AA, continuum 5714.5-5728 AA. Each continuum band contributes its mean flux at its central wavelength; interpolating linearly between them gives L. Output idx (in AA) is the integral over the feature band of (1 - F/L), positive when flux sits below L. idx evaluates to 1.1 AA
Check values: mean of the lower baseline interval 12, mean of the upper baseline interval 12.1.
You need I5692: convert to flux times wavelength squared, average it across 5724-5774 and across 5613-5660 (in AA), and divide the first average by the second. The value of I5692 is 1.1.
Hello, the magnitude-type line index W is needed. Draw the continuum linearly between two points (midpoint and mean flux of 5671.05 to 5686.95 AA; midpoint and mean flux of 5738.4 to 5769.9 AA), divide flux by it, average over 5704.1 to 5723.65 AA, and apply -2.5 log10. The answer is 0.05 mag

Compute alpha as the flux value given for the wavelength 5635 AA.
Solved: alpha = 11.91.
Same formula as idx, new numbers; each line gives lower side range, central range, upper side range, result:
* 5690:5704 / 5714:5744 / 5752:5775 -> -0.9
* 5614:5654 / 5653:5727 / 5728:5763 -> 1.2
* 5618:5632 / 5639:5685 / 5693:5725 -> -0.7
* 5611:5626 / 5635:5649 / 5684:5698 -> 0.0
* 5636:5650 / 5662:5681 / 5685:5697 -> -0.3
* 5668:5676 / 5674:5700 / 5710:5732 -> 0.2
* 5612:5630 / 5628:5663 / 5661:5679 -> 0.0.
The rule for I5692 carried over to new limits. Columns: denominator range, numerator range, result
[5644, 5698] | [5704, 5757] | 1.03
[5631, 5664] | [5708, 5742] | 1.06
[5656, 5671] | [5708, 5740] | 1.05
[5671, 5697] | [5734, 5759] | 1.04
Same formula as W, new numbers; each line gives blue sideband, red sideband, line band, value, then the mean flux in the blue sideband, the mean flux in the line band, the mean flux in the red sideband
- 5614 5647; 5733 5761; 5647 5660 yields -0.002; 11.7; 11.9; 12.3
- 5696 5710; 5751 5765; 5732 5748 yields -0.048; 11.4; 12.4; 12.2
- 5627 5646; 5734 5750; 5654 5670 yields 0.015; 11.8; 11.8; 12.4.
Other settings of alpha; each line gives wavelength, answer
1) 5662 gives 11.72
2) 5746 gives 12.3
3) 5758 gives 12.11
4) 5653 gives 11.92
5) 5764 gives 12.25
